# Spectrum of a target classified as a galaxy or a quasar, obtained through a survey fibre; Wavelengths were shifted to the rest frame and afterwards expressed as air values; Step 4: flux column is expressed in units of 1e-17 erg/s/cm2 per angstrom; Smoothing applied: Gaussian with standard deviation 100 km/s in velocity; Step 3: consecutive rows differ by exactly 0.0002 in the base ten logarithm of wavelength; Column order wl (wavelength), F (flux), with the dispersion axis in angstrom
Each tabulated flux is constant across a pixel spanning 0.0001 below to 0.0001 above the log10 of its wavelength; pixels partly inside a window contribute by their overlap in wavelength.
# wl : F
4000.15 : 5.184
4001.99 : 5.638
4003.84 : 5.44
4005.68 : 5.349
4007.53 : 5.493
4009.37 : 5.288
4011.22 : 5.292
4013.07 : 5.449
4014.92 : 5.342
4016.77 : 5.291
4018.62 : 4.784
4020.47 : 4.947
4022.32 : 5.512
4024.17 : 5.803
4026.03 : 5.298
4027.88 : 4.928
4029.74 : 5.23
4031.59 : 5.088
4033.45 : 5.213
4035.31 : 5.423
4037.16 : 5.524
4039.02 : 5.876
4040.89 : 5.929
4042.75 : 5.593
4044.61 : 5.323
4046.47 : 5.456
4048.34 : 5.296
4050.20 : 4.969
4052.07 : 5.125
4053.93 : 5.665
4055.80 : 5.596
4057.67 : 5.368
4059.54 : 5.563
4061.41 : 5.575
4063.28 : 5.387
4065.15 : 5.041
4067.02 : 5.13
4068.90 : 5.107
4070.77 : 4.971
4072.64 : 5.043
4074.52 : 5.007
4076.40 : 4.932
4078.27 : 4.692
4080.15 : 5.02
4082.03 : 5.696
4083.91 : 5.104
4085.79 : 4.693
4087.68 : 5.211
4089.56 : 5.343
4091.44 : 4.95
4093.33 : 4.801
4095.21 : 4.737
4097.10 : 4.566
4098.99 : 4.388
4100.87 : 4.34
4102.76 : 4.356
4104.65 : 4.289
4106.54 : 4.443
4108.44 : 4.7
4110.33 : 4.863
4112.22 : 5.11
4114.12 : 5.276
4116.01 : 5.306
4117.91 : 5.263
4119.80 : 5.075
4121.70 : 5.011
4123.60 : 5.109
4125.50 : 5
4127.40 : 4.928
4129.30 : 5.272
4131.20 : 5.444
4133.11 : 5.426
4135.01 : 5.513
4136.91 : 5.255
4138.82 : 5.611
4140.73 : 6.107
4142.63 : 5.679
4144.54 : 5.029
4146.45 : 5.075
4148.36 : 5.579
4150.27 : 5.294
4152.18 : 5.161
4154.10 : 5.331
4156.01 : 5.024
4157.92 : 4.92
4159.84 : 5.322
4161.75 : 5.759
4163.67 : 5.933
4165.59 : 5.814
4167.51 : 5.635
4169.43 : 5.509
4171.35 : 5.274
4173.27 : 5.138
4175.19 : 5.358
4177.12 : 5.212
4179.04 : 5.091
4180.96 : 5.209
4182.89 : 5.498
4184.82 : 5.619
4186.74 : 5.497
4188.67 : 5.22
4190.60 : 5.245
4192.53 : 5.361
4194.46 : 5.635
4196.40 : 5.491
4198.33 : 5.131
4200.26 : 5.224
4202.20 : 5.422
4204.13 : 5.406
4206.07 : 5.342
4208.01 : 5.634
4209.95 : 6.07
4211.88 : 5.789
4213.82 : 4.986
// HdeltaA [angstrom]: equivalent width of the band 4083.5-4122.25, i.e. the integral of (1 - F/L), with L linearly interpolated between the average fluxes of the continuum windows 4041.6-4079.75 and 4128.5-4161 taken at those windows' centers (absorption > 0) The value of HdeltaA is 3.3 angstrom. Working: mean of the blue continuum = 5.24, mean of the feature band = 4.84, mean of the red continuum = 5.36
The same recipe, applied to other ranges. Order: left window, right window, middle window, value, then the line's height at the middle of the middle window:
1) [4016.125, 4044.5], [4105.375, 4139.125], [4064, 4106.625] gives 2.9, 5.22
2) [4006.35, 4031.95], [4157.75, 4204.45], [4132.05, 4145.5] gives -0.4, 5.37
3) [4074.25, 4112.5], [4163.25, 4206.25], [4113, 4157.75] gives -1.8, 5.08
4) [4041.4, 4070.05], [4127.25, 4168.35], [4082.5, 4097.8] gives 1.2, 5.38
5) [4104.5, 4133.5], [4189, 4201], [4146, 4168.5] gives -0.9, 5.19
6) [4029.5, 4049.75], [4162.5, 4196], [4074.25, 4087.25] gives 1.0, 5.44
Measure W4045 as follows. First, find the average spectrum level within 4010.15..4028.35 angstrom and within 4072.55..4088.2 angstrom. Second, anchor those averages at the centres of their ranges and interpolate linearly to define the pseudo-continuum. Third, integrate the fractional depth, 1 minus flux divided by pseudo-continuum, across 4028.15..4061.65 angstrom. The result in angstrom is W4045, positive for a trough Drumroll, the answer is -1.61 angstrom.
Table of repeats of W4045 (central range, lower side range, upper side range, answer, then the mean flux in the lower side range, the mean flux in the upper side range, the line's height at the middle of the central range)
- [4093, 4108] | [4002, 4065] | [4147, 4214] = 2.5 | 5.38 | 5.41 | 5.39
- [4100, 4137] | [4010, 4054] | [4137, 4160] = 2.4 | 5.34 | 5.34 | 5.34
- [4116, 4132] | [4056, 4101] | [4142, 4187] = 0.2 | 5.05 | 5.37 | 5.22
